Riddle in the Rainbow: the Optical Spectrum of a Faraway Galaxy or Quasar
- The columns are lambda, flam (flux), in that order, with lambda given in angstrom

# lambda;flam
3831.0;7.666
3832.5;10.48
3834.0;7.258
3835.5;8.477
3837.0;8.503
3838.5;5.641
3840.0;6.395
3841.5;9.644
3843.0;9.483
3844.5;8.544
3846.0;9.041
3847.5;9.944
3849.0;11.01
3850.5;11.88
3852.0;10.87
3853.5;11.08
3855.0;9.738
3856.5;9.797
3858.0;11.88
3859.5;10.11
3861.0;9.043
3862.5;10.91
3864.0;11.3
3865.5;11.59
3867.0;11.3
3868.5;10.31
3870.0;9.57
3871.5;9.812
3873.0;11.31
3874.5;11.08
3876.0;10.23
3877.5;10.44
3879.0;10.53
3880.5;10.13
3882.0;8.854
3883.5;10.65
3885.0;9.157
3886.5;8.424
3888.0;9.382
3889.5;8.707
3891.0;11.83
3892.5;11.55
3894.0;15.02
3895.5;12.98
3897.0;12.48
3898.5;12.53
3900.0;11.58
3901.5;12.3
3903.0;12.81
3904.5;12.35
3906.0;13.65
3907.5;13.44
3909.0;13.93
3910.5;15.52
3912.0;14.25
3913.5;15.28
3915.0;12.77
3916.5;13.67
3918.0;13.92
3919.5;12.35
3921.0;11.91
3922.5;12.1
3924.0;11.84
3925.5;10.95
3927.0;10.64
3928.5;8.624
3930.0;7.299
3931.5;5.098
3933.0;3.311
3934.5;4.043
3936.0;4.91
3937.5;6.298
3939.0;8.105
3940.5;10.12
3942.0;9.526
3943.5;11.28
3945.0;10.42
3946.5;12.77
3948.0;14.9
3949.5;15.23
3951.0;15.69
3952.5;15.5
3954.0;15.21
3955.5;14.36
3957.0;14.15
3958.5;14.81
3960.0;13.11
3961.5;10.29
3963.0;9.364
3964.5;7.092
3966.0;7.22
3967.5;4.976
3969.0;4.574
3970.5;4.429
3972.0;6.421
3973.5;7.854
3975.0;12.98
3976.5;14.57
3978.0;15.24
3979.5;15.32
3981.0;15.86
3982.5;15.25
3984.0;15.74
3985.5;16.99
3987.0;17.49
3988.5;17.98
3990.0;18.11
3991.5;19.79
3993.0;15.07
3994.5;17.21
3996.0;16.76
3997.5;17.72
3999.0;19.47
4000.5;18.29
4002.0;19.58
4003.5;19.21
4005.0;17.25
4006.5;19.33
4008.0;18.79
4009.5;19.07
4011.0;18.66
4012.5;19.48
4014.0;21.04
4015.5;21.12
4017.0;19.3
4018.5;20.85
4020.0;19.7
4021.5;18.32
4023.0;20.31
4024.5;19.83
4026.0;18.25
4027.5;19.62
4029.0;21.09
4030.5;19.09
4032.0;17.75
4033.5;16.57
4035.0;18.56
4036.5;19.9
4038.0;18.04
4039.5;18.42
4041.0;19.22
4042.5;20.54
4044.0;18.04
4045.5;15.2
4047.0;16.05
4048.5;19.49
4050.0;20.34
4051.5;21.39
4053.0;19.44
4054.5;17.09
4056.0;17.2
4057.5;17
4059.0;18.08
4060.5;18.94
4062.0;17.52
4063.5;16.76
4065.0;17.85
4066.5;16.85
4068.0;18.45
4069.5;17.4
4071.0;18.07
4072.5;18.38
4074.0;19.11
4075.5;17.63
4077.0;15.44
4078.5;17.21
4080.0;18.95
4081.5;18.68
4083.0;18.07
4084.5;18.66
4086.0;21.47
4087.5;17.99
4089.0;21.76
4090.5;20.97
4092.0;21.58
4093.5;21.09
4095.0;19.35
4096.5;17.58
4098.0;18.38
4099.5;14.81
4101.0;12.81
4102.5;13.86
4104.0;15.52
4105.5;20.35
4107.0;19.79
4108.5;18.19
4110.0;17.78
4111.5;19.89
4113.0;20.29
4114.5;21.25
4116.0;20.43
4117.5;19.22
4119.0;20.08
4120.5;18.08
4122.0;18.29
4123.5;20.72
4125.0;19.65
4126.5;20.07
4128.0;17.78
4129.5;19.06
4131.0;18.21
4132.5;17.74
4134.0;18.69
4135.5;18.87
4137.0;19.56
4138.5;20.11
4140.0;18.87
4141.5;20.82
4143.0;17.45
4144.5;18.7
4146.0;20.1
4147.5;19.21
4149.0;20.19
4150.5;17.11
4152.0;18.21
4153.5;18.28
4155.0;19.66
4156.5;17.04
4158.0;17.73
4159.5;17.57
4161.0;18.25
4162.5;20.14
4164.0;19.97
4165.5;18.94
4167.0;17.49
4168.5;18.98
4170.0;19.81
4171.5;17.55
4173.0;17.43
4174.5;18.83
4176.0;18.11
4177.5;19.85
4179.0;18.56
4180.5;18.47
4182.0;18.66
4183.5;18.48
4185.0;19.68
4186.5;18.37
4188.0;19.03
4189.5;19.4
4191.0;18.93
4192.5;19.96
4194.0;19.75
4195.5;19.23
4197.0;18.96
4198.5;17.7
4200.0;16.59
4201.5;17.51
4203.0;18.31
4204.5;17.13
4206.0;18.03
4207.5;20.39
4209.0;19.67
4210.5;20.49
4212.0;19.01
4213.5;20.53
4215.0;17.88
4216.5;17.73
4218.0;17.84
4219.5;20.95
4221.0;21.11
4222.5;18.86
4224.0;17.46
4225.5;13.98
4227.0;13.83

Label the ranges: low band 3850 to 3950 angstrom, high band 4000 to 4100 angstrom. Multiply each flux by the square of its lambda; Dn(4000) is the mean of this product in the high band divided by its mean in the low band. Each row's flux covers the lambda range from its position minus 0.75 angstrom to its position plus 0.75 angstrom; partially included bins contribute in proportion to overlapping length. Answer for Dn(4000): 1.85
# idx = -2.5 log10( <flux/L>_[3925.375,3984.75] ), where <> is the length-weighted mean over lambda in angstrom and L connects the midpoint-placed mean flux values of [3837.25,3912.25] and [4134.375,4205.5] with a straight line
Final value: 0.226 mag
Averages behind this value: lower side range 10.8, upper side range 18.7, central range 10.6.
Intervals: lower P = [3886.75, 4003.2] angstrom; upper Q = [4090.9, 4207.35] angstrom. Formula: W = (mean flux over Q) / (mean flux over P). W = 1.5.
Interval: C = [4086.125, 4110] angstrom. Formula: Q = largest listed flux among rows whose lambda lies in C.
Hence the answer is 21.76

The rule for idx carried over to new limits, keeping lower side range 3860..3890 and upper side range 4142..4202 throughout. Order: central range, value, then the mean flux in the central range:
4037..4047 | -0.21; 18.1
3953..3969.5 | 0.18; 10.6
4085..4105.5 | -0.12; 18.3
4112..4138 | -0.12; 19.3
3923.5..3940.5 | 0.50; 7.43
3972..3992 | -0.15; 15.2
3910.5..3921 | -0.21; 13.7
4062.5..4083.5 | -0.13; 17.8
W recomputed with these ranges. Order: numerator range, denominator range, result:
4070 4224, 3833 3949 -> 1.78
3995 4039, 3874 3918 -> 1.59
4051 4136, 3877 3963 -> 1.62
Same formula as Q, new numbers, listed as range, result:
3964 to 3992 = 19.79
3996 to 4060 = 21.39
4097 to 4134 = 21.25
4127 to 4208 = 20.82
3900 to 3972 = 15.69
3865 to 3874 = 11.59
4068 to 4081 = 19.11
